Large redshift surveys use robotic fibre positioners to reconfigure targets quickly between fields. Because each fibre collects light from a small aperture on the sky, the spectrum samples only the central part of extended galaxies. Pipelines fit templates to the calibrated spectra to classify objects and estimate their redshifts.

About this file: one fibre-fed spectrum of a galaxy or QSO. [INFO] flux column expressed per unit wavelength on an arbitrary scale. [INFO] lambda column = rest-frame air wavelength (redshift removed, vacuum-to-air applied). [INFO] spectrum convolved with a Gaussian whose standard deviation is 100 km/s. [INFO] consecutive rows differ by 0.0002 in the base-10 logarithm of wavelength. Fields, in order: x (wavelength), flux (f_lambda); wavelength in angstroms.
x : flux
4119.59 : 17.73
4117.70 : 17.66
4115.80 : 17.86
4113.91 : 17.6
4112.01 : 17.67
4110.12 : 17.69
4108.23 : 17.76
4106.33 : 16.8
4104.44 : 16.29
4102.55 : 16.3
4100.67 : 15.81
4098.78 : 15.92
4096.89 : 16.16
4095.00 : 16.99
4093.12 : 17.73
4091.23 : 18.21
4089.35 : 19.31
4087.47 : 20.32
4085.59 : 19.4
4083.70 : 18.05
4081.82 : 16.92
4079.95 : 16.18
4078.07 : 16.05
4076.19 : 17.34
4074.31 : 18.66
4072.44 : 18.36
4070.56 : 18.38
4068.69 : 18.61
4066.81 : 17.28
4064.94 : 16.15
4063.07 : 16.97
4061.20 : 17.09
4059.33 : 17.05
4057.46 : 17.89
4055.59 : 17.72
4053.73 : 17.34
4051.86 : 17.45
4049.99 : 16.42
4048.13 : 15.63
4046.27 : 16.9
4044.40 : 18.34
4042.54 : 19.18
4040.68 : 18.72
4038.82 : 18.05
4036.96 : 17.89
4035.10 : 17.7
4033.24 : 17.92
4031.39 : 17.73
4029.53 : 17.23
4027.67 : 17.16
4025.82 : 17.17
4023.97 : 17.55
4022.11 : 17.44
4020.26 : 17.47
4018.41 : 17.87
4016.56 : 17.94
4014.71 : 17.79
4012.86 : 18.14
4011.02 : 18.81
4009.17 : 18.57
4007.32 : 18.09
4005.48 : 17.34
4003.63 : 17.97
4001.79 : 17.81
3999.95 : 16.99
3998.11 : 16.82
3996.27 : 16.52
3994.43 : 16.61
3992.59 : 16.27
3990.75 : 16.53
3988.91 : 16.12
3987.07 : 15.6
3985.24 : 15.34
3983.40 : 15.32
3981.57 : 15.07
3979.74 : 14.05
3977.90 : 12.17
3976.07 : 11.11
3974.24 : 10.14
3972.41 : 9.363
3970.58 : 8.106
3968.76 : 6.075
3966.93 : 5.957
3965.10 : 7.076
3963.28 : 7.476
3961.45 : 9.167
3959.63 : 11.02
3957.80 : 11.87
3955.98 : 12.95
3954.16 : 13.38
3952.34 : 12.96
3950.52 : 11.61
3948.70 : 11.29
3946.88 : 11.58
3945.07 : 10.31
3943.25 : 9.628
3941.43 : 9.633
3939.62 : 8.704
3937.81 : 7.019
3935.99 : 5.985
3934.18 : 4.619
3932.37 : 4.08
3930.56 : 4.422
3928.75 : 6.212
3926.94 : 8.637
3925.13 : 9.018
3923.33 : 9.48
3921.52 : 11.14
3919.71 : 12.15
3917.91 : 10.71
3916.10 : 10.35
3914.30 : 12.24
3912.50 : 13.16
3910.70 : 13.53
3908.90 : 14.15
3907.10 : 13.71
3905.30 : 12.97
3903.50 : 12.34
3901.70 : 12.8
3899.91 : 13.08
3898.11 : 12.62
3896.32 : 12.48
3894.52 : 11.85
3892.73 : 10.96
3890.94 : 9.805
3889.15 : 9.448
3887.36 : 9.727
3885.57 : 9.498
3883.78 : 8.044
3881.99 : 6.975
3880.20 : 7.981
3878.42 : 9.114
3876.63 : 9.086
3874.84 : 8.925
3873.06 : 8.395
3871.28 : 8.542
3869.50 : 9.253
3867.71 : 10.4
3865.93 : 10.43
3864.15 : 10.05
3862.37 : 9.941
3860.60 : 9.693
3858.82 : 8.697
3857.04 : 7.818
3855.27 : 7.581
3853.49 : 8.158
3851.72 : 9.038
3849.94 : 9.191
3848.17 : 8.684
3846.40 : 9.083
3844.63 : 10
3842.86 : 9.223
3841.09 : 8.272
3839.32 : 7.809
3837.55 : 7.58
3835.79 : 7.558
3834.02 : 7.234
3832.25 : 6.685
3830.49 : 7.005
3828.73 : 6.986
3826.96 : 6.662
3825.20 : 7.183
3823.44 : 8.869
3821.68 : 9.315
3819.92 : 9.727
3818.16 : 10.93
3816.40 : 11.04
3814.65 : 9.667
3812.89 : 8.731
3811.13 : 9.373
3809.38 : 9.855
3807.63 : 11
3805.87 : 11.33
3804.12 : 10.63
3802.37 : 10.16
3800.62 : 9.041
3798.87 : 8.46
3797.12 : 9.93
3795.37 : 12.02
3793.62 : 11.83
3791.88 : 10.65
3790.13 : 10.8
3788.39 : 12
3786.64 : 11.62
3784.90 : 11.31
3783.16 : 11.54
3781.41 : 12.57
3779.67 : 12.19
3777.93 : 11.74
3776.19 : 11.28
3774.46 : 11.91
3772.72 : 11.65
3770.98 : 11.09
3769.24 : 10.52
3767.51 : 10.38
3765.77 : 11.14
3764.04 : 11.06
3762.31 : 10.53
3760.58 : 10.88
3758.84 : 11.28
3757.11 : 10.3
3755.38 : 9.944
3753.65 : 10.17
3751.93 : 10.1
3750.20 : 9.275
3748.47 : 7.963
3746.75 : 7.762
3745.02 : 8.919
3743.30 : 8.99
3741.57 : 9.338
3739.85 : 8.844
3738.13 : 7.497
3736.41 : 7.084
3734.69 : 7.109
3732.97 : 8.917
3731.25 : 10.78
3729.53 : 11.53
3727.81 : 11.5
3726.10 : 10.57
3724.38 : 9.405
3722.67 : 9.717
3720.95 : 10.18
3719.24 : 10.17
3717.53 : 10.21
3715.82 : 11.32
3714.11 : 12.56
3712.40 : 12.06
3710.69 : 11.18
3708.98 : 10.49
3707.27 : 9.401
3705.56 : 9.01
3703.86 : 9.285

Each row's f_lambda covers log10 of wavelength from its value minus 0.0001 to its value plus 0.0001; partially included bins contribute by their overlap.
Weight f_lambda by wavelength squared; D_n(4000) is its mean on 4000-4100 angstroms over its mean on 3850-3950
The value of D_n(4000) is 1.9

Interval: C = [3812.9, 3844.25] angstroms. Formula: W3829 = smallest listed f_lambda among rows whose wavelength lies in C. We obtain 6.662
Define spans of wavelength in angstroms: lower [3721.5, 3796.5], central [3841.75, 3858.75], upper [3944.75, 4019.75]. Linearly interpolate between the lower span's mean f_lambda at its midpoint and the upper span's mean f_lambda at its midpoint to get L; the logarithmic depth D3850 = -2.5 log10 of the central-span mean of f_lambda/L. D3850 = 0.32 mag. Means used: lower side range 10.4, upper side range 13.9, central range 8.74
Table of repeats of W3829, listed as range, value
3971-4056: 9.363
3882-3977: 4.08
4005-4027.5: 17.17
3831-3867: 6.685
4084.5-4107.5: 15.81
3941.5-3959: 9.628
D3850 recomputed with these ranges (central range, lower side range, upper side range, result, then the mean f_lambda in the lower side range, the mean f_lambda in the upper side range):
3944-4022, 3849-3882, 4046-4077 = 0.018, 8.96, 17.4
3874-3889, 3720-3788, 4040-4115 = 0.443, 10.2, 17.5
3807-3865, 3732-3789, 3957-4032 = 0.312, 10.2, 14.7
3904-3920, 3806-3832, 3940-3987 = -0.218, 9.03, 11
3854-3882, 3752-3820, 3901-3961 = 0.176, 10.8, 10.4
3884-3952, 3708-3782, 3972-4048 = 0.363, 10.3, 16.7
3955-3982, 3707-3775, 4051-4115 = 0.437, 10.1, 17.5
